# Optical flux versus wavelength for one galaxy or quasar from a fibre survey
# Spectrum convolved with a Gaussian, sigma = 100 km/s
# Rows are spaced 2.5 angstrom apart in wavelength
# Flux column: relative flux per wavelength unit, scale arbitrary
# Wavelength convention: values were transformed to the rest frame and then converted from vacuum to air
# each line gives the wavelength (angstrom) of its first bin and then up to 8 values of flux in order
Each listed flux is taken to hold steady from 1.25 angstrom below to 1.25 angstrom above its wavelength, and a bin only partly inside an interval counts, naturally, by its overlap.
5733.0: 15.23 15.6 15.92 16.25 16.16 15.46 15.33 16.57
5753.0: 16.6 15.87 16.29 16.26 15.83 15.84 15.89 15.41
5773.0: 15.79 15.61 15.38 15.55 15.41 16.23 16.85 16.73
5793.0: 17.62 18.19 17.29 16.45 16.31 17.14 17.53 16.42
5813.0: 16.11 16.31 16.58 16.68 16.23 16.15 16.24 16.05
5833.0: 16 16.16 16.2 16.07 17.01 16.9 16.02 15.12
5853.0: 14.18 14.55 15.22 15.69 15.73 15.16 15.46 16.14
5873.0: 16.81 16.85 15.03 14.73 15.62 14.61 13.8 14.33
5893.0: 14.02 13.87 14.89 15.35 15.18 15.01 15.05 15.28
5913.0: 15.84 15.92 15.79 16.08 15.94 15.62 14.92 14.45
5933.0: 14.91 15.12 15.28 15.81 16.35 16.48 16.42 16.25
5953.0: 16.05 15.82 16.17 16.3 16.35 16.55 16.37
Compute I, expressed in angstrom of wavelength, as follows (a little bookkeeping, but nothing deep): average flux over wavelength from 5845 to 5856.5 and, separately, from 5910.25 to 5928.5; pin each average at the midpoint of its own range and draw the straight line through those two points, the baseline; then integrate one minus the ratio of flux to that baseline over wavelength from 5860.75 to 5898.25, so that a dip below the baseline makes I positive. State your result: 0.73 angstrom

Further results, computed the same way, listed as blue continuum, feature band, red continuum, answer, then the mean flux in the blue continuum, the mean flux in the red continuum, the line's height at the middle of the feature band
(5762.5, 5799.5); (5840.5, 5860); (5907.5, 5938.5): 0.29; 16.3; 15.4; 15.8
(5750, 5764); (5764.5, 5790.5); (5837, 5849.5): 0.69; 16.2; 16.4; 16.3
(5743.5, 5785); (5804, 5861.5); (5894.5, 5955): -1.54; 15.8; 15.5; 15.7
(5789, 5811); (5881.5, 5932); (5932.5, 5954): 3.47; 17.1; 15.9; 16.2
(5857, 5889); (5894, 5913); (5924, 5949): 0.62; 15.5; 15.5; 15.5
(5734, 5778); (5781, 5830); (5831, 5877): -2.33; 15.9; 15.8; 15.9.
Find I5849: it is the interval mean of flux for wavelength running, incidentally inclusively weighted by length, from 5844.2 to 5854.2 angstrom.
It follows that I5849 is 15.6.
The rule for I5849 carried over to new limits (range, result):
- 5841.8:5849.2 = 16.6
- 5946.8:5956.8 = 16.1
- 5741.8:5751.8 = 15.9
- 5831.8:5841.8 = 16.1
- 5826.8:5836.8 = 16.1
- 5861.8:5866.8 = 15.4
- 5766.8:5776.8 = 15.7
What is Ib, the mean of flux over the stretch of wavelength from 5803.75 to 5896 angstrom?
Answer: 15.8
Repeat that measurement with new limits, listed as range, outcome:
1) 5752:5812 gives 16.4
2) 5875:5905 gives 14.8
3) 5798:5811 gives 16.8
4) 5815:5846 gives 16.3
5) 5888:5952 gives 15.3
